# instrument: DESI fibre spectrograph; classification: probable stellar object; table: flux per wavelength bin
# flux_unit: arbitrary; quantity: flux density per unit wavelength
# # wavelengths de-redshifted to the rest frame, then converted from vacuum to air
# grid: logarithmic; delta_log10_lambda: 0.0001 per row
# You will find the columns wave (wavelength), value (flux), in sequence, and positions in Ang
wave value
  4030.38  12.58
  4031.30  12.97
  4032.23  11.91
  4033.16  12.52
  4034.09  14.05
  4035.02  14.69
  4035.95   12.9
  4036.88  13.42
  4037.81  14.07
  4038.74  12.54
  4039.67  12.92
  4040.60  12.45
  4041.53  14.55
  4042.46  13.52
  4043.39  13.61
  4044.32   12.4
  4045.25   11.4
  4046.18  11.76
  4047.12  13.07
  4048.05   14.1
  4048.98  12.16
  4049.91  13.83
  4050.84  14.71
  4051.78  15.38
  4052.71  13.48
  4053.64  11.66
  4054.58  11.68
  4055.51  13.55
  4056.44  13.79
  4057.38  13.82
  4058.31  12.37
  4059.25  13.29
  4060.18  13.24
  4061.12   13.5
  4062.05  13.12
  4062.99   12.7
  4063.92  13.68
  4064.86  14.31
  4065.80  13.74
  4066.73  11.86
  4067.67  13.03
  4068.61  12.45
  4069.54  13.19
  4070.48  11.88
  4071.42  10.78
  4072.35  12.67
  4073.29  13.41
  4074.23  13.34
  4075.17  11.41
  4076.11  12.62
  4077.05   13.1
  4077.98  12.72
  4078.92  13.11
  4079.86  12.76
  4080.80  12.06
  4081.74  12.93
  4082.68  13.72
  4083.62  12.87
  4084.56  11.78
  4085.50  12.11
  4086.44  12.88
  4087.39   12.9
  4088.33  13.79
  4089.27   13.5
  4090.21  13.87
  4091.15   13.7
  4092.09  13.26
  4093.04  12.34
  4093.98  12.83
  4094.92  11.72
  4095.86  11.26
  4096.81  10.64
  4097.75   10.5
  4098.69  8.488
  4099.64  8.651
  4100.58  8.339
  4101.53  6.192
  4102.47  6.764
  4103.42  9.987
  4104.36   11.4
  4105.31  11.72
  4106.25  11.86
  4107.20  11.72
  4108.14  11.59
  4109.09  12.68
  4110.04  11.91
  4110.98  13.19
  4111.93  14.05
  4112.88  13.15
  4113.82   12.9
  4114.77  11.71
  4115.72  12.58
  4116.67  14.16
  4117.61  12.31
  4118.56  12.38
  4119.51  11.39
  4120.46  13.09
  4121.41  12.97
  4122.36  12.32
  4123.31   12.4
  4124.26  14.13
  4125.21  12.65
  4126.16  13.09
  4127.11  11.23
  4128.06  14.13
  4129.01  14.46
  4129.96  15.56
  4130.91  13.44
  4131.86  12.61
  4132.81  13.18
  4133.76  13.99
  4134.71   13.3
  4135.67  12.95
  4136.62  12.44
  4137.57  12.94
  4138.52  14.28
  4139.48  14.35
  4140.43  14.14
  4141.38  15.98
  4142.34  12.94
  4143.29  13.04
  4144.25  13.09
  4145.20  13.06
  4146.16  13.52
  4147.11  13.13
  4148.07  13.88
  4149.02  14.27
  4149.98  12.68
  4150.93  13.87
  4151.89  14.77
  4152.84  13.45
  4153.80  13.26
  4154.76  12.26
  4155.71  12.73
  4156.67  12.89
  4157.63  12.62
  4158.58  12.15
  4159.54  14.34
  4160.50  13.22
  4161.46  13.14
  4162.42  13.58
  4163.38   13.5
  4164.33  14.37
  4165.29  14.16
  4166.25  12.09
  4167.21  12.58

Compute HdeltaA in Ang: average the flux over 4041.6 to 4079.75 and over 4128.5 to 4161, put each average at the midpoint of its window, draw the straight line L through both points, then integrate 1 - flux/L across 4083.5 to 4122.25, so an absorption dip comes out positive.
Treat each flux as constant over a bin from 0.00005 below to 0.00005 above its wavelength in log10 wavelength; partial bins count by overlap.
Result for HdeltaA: 4.2 Ang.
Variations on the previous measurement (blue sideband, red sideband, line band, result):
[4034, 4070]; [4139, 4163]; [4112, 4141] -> 0.5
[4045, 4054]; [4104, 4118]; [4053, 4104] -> 2.6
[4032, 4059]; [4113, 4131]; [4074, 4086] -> 0.4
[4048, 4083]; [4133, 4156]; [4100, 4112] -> 2.3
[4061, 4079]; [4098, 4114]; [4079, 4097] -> -1.4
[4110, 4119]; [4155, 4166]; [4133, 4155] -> -0.7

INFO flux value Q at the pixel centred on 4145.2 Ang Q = 13.06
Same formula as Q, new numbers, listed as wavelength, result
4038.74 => 12.54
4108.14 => 11.59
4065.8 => 13.74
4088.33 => 13.79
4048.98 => 12.16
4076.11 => 12.62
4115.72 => 12.58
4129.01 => 14.46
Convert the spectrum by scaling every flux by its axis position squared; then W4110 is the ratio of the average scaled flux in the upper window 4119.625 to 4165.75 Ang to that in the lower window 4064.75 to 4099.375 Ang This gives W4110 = 1.11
